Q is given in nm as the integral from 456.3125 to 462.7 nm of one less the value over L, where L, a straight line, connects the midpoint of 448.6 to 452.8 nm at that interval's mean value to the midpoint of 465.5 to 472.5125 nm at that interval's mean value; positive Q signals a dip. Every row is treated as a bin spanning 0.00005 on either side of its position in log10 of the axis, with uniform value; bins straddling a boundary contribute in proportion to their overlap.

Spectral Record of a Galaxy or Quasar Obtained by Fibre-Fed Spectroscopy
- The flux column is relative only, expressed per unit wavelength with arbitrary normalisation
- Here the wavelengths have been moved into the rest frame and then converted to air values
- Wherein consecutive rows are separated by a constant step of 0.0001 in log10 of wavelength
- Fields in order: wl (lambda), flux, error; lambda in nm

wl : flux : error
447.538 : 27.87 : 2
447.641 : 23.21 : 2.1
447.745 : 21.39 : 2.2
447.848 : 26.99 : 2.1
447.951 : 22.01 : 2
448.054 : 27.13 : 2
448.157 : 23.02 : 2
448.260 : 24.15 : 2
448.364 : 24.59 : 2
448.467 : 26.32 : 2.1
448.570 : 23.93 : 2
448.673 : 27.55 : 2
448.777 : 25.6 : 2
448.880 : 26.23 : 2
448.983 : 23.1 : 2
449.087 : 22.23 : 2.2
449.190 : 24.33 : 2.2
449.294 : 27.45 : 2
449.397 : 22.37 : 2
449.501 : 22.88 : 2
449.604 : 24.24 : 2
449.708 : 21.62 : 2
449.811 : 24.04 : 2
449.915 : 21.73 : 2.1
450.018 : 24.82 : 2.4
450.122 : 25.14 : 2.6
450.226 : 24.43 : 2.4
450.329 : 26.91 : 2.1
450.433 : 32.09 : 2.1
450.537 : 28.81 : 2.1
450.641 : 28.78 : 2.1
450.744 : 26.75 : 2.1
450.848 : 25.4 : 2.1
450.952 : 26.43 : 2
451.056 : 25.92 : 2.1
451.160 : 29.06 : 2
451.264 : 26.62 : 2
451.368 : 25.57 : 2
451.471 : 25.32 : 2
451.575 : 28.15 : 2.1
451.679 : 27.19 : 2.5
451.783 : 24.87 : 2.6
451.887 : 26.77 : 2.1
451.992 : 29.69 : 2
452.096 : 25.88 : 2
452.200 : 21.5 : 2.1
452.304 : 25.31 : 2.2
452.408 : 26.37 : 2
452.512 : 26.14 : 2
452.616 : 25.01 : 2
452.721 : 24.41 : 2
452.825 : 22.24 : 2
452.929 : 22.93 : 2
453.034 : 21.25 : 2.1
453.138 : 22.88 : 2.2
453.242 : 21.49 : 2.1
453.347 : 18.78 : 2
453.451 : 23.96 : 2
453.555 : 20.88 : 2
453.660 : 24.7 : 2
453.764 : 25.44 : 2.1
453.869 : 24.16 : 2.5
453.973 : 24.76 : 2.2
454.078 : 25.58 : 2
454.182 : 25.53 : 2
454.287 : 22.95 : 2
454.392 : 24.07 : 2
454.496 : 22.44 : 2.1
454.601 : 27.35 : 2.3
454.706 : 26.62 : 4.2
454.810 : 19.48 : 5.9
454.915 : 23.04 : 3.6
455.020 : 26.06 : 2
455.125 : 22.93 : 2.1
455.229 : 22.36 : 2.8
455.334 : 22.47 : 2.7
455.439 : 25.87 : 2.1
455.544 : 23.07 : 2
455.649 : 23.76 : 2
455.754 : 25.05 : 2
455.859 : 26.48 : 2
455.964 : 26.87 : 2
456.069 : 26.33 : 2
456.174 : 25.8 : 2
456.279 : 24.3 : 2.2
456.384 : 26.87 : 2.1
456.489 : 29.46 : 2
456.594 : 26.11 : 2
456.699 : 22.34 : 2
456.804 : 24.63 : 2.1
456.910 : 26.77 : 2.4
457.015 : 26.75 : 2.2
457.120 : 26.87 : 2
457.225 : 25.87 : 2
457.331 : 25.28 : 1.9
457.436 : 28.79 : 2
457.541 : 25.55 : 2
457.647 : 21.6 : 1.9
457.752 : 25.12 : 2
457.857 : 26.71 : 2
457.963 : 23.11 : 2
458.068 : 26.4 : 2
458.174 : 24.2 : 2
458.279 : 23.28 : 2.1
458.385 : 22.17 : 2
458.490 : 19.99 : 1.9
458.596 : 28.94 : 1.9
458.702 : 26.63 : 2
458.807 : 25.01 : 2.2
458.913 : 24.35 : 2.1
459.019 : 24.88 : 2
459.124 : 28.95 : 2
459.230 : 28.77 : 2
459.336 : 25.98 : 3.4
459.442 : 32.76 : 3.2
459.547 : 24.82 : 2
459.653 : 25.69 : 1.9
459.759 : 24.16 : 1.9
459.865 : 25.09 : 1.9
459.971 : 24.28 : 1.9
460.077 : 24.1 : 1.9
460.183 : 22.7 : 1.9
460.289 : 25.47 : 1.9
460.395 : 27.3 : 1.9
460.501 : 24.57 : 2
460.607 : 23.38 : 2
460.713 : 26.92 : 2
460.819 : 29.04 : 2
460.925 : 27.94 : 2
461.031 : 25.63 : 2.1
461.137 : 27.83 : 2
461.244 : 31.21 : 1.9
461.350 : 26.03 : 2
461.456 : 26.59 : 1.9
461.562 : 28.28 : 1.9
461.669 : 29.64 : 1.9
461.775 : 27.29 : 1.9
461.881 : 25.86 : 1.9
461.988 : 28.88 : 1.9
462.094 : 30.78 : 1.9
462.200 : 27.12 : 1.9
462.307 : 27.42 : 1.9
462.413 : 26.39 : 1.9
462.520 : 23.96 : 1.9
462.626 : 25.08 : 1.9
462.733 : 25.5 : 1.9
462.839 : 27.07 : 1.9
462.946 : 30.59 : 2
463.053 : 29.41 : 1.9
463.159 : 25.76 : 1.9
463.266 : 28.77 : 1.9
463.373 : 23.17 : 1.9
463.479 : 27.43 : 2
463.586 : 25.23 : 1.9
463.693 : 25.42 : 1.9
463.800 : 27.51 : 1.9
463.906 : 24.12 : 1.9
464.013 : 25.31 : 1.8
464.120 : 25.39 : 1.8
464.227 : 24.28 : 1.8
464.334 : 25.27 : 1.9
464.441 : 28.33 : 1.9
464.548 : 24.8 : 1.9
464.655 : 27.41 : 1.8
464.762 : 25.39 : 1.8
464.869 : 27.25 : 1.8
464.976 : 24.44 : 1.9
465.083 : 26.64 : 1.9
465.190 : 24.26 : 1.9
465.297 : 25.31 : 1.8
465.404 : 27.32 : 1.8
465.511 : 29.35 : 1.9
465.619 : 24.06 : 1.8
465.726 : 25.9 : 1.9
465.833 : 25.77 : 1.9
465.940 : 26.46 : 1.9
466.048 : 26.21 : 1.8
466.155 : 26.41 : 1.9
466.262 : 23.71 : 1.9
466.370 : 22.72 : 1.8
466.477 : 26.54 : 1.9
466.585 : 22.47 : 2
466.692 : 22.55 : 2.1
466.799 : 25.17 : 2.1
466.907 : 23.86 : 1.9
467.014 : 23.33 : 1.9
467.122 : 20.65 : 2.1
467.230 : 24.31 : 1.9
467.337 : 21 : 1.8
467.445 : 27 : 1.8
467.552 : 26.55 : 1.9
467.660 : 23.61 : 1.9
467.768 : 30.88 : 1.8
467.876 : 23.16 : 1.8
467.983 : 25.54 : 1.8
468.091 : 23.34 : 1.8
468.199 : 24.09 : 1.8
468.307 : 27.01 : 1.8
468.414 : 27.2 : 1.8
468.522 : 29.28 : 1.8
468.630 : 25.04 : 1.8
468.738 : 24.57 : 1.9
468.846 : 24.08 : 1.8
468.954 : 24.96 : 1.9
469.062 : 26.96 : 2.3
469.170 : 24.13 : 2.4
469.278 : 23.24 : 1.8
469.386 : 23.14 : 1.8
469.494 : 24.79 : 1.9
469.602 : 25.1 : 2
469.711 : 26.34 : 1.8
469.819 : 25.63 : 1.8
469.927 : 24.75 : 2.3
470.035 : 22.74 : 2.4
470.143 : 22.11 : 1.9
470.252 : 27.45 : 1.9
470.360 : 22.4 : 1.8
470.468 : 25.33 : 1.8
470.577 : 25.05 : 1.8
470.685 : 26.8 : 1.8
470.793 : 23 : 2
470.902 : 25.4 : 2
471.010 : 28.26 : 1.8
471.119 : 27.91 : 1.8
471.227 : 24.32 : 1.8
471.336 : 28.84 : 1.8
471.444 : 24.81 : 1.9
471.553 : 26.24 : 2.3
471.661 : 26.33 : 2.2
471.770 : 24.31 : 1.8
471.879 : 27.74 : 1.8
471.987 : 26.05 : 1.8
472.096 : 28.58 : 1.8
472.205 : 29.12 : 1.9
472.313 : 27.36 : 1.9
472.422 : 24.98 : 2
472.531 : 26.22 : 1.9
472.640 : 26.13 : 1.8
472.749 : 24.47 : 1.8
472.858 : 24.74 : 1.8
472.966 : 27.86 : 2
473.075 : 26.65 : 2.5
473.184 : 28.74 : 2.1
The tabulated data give -0.16 nm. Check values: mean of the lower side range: 25.6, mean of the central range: 26.1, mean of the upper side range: 25.3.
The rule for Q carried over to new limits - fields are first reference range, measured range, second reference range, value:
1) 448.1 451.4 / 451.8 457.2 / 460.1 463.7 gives 0.289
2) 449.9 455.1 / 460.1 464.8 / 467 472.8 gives -0.253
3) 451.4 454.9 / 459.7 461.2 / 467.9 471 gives -0.060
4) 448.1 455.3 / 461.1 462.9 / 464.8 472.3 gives -0.159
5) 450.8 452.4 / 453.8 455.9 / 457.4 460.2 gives 0.133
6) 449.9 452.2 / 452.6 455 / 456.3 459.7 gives 0.254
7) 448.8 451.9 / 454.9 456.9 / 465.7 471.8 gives 0.035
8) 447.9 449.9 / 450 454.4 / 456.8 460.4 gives -0.096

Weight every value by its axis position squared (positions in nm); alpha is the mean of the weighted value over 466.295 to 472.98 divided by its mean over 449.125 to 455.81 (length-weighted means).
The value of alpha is 1.1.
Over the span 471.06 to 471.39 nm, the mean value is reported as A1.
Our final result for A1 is 27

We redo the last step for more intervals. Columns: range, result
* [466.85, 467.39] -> 22.6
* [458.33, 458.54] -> 21.1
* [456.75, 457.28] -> 26.1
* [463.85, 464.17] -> 25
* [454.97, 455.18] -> 24.5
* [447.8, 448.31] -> 24.7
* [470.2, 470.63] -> 25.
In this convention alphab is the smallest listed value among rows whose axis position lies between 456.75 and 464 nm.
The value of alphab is 19.99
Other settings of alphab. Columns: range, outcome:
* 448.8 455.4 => 18.78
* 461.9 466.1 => 23.17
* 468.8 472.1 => 22.11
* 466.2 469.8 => 20.65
